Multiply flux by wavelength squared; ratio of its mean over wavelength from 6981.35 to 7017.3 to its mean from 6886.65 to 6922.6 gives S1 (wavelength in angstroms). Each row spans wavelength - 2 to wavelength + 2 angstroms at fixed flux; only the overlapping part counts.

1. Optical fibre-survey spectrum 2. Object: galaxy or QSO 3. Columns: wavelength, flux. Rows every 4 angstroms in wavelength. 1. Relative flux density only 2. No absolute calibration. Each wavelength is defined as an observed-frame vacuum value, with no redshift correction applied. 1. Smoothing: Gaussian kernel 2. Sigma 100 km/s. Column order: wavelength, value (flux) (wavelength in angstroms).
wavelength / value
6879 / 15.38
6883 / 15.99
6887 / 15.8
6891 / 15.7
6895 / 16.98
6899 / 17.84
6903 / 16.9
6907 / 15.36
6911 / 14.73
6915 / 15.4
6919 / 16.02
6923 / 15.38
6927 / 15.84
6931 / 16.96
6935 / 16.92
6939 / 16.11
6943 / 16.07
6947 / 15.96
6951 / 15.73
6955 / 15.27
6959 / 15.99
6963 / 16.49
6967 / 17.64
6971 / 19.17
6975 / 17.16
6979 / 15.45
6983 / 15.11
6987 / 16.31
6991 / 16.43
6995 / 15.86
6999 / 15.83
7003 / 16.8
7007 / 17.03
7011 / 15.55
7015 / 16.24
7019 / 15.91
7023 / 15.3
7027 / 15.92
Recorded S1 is 1.03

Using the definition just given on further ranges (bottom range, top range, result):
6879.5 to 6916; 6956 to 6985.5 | 1.06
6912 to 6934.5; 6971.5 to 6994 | 1.04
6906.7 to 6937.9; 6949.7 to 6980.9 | 1.06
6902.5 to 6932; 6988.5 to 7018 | 1.06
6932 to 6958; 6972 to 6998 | 1.02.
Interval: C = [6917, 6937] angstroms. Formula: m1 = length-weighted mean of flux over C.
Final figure 16.2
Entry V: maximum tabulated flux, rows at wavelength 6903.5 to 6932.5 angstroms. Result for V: 16.96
